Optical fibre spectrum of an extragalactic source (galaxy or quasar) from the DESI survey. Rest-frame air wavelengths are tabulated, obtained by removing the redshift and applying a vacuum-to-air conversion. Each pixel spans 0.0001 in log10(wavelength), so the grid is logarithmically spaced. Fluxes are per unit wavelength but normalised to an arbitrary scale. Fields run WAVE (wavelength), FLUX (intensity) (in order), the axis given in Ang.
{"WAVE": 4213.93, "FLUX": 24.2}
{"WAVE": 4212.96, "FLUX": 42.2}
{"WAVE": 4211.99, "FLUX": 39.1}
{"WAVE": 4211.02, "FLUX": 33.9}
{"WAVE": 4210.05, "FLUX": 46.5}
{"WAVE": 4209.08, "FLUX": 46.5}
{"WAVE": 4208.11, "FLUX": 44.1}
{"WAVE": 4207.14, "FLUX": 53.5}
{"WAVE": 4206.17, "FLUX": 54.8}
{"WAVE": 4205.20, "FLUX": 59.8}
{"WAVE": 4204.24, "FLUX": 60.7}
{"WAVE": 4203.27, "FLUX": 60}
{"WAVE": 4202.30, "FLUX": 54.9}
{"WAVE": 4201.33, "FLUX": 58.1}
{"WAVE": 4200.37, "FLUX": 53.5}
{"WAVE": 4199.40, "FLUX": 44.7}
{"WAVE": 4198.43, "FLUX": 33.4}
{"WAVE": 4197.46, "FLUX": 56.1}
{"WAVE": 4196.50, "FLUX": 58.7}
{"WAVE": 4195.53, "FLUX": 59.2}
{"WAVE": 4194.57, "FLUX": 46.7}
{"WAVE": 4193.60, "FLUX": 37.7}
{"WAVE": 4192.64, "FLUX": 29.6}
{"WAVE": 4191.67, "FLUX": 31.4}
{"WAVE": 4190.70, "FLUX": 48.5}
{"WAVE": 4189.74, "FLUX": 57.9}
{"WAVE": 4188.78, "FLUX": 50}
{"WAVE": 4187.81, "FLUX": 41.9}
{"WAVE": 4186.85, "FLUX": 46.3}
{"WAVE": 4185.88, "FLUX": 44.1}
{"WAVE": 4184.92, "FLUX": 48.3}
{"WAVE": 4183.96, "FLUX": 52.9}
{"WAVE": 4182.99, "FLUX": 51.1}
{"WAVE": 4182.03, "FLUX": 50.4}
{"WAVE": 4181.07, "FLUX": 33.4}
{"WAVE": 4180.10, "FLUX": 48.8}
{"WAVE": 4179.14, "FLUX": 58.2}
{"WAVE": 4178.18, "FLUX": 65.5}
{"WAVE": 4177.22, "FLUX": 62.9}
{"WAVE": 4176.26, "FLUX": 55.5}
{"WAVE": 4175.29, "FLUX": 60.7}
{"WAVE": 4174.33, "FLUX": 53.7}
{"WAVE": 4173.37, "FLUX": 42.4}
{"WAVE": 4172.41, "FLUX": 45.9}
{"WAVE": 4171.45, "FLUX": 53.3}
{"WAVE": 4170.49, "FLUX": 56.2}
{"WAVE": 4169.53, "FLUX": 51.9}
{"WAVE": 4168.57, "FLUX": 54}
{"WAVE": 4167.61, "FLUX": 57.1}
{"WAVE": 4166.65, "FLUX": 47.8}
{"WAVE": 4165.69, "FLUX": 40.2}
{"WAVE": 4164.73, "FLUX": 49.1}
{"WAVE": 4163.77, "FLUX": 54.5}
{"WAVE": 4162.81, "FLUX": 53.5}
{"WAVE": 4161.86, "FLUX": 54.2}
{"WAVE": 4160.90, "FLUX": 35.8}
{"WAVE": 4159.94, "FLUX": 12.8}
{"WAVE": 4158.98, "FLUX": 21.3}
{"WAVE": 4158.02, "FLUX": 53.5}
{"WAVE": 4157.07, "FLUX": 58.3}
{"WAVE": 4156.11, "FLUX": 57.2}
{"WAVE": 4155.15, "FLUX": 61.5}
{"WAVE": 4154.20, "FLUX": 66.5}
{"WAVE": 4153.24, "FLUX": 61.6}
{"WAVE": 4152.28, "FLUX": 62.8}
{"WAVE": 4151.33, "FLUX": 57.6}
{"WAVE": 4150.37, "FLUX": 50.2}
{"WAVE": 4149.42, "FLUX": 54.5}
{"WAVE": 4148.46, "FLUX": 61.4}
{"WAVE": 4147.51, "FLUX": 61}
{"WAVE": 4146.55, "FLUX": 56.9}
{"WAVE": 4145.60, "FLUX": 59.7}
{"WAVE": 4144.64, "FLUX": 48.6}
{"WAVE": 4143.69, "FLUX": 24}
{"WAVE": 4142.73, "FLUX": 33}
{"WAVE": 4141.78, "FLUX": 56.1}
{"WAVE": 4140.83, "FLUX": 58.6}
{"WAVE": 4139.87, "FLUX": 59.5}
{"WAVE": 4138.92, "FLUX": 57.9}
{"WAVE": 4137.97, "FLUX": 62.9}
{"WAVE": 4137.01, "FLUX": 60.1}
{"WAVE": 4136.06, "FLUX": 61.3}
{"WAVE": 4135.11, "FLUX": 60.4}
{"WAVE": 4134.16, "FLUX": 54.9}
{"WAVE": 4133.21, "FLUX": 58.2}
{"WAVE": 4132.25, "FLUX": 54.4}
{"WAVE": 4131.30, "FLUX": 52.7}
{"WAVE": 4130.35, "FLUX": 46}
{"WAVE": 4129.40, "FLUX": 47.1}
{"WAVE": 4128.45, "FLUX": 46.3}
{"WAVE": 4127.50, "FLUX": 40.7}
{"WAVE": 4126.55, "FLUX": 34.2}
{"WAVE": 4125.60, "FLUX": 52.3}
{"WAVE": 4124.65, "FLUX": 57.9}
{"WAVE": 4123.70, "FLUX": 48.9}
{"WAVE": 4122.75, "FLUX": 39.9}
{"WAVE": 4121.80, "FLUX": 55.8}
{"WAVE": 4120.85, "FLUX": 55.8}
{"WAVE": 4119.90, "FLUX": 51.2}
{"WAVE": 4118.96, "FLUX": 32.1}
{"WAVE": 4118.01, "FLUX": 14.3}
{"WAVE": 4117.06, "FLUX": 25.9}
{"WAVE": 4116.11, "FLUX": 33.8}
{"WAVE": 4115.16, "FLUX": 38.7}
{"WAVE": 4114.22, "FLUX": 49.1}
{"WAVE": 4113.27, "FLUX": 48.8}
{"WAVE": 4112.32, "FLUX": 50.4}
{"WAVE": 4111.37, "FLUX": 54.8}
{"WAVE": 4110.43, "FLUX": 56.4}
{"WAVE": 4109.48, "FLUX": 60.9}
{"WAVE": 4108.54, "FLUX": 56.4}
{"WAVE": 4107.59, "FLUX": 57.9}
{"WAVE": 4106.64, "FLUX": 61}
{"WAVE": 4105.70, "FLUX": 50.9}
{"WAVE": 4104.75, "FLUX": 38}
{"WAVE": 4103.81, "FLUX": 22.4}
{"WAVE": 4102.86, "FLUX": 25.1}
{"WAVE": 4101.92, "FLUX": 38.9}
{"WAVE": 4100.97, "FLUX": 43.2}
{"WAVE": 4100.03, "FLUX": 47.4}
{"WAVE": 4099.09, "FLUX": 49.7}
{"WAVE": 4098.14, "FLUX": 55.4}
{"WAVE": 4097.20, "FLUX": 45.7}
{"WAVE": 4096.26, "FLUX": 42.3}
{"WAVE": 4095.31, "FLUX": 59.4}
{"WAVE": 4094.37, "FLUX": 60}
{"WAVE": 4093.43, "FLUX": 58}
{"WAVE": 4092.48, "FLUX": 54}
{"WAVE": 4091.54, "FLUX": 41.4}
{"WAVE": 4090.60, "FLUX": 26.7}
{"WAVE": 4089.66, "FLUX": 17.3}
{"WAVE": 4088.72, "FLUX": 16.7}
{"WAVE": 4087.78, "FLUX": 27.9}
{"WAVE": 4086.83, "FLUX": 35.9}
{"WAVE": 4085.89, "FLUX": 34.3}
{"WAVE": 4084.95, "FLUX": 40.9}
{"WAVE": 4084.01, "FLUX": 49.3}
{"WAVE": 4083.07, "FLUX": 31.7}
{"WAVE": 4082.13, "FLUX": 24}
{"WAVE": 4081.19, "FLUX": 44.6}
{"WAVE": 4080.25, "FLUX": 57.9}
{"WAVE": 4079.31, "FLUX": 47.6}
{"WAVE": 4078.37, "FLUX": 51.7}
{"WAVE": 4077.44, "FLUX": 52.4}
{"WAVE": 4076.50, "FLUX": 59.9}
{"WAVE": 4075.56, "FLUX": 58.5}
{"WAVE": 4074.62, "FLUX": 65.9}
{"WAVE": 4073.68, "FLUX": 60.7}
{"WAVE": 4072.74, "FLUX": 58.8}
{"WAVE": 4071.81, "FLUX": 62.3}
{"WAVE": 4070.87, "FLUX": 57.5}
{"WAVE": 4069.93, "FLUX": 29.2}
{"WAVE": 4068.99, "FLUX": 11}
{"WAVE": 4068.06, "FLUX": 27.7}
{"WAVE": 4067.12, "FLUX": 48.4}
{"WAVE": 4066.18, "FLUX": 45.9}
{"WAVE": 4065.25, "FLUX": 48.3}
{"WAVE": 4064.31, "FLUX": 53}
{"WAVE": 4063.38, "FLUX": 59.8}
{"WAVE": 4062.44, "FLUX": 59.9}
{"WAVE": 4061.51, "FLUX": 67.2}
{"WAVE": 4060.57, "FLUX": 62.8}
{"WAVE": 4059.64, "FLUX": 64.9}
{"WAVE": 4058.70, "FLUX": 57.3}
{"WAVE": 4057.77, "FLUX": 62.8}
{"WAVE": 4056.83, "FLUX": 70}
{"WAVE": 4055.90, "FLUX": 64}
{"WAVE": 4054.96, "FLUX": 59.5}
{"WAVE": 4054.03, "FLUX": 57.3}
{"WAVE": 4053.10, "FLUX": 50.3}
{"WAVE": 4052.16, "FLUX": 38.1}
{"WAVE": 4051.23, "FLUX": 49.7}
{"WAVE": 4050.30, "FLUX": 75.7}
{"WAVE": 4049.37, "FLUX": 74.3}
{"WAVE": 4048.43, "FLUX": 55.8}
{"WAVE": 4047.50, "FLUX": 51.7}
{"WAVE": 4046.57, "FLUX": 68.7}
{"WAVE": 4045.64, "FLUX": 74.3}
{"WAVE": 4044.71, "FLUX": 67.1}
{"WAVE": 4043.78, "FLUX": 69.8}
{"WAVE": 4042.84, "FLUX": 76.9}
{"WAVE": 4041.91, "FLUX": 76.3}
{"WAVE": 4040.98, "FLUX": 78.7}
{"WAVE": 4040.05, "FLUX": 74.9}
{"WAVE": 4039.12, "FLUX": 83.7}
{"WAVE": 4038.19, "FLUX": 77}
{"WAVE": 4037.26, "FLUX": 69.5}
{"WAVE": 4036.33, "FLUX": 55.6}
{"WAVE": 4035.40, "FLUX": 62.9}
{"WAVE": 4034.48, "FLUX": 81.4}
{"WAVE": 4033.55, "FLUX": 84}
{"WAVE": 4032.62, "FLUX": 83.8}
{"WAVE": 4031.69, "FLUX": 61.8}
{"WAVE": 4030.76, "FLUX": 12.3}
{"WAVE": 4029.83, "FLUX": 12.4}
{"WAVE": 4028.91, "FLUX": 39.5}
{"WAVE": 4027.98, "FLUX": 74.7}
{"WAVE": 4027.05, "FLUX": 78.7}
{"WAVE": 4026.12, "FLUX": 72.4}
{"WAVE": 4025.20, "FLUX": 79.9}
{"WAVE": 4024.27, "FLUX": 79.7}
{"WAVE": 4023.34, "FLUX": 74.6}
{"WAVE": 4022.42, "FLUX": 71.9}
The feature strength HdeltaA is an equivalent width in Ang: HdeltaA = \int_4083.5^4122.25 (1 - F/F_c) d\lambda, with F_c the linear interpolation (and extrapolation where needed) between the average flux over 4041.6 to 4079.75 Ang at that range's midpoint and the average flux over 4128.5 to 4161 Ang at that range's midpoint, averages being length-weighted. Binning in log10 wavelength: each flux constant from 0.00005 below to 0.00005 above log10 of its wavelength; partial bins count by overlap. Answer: 8.1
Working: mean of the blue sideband 57.3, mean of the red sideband 52.7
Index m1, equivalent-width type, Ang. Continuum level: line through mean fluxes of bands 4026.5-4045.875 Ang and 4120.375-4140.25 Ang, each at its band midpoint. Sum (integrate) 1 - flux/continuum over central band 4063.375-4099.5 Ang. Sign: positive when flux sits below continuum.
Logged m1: 8.8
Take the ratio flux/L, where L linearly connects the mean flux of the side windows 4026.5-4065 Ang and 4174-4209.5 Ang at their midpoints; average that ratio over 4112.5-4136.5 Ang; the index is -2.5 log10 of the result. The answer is 0.21 mag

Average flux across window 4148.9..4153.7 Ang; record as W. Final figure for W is 57.3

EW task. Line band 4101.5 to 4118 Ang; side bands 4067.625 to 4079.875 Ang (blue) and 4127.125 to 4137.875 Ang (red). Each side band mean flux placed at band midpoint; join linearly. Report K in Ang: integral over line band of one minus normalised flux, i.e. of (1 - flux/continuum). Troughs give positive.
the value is 2.4 Ang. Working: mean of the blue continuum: 49.6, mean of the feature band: 44.4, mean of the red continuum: 53.4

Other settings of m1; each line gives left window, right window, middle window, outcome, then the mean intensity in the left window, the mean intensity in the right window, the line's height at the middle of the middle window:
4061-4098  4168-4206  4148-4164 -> -0.7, 46.1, 50.8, 49.4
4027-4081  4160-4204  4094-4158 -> 4.0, 59.1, 49.7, 53.8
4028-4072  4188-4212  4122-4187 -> 0.6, 59.2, 48.9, 52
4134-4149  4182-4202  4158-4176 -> 1.4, 54.8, 47.7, 51.2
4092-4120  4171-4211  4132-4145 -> -1.7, 46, 50.1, 47.6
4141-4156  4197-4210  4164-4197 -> 2.1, 54.5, 52.1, 53.1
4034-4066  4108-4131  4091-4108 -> 1.4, 64.5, 45.8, 51.2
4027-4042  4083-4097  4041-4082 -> -3.4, 64.5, 40.1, 52.6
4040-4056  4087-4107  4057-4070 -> 1.5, 64.3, 41.8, 57.2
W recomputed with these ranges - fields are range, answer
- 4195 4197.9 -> 58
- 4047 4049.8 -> 60.4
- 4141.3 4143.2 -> 44.8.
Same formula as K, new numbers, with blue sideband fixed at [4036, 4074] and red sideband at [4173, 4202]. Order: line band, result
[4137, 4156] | -1.1 Ang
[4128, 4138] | -0.2 Ang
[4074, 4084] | 1.5 Ang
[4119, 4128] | 1.1 Ang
